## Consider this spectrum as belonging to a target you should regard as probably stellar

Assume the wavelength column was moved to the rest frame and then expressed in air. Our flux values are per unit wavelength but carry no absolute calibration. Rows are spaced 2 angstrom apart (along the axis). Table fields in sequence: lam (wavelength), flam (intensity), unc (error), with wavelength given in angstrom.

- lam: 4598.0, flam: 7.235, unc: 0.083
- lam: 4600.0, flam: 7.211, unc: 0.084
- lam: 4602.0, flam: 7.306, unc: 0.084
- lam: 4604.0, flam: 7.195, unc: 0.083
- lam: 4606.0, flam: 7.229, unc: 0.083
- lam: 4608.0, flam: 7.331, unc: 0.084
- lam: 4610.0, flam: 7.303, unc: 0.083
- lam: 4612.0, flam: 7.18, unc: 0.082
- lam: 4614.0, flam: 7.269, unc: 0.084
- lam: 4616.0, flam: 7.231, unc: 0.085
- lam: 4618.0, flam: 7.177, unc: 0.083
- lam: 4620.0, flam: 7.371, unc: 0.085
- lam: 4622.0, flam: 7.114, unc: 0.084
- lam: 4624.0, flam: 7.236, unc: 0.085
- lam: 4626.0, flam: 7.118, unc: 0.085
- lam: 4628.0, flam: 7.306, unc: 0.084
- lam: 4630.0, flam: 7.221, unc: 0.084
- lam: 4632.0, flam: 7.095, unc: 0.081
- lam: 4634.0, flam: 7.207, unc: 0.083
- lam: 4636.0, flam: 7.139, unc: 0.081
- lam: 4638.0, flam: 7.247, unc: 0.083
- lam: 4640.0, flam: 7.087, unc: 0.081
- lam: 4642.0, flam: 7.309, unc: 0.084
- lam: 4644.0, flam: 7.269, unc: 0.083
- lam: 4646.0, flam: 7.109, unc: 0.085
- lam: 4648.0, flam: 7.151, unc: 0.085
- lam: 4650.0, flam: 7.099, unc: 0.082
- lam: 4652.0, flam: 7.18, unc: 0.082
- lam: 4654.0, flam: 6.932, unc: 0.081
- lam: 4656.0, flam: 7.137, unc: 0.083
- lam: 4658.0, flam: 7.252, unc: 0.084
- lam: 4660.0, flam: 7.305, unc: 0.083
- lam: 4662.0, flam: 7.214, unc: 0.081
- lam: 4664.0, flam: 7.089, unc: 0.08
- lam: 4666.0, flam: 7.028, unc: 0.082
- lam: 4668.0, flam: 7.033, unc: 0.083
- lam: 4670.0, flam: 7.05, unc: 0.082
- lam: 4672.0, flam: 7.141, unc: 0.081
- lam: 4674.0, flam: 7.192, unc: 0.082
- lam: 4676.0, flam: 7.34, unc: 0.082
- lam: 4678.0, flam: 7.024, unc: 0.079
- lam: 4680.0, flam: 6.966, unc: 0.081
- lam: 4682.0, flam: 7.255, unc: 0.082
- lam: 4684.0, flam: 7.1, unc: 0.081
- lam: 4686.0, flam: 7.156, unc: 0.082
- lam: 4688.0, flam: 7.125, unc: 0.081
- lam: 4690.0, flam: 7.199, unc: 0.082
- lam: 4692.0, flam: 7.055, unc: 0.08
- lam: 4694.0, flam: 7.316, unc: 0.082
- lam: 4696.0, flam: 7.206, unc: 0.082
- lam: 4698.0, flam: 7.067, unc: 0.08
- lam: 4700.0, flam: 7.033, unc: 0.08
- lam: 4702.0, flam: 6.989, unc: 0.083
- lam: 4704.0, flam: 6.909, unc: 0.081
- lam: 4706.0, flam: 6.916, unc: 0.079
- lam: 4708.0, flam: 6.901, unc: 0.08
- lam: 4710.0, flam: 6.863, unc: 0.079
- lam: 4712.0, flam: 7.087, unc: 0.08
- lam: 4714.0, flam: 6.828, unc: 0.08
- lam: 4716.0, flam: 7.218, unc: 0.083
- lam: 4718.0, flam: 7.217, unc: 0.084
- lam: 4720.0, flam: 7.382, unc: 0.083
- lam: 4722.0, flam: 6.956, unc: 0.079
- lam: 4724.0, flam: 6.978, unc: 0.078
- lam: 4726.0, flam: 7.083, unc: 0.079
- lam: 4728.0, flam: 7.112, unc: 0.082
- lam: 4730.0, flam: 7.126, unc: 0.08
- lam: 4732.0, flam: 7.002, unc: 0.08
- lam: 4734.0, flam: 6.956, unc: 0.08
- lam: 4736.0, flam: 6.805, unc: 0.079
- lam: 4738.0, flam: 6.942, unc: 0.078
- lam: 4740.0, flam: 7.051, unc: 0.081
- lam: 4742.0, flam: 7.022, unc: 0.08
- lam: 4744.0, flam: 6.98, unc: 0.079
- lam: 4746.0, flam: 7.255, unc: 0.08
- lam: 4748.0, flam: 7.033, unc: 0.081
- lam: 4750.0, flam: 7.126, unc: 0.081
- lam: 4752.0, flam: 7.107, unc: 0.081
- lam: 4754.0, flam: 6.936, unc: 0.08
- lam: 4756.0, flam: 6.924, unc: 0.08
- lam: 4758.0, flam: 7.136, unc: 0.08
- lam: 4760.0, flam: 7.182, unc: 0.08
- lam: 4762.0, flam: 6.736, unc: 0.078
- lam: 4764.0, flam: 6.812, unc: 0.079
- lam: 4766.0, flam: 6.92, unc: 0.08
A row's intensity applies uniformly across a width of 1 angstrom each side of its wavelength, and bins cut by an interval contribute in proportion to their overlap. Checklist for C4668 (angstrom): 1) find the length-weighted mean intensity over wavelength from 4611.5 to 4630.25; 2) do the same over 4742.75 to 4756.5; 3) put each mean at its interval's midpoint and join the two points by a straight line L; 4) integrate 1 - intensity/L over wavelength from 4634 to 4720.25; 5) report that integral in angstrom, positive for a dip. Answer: 0.4 angstrom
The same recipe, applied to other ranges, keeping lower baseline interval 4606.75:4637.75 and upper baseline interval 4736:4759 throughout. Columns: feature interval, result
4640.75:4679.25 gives 0.09 angstrom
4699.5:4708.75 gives 0.20 angstrom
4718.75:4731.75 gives -0.06 angstrom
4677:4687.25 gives 0.05 angstrom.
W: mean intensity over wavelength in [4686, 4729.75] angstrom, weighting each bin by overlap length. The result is 7.07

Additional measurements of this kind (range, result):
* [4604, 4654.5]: 7.2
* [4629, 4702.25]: 7.15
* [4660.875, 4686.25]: 7.12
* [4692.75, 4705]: 7.09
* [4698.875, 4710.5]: 6.94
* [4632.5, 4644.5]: 7.2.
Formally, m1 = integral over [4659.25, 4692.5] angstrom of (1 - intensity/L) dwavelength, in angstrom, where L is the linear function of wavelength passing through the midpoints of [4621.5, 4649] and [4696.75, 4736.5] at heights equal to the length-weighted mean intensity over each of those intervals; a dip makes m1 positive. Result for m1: -0.1 angstrom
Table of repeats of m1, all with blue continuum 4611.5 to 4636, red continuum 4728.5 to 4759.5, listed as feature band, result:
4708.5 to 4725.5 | 0.02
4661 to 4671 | 0.09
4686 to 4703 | -0.05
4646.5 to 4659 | 0.07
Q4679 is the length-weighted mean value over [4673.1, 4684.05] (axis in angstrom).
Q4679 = 7.15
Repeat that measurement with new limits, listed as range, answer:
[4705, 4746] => 7.03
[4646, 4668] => 7.13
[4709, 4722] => 7.09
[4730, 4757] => 7.01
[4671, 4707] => 7.11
